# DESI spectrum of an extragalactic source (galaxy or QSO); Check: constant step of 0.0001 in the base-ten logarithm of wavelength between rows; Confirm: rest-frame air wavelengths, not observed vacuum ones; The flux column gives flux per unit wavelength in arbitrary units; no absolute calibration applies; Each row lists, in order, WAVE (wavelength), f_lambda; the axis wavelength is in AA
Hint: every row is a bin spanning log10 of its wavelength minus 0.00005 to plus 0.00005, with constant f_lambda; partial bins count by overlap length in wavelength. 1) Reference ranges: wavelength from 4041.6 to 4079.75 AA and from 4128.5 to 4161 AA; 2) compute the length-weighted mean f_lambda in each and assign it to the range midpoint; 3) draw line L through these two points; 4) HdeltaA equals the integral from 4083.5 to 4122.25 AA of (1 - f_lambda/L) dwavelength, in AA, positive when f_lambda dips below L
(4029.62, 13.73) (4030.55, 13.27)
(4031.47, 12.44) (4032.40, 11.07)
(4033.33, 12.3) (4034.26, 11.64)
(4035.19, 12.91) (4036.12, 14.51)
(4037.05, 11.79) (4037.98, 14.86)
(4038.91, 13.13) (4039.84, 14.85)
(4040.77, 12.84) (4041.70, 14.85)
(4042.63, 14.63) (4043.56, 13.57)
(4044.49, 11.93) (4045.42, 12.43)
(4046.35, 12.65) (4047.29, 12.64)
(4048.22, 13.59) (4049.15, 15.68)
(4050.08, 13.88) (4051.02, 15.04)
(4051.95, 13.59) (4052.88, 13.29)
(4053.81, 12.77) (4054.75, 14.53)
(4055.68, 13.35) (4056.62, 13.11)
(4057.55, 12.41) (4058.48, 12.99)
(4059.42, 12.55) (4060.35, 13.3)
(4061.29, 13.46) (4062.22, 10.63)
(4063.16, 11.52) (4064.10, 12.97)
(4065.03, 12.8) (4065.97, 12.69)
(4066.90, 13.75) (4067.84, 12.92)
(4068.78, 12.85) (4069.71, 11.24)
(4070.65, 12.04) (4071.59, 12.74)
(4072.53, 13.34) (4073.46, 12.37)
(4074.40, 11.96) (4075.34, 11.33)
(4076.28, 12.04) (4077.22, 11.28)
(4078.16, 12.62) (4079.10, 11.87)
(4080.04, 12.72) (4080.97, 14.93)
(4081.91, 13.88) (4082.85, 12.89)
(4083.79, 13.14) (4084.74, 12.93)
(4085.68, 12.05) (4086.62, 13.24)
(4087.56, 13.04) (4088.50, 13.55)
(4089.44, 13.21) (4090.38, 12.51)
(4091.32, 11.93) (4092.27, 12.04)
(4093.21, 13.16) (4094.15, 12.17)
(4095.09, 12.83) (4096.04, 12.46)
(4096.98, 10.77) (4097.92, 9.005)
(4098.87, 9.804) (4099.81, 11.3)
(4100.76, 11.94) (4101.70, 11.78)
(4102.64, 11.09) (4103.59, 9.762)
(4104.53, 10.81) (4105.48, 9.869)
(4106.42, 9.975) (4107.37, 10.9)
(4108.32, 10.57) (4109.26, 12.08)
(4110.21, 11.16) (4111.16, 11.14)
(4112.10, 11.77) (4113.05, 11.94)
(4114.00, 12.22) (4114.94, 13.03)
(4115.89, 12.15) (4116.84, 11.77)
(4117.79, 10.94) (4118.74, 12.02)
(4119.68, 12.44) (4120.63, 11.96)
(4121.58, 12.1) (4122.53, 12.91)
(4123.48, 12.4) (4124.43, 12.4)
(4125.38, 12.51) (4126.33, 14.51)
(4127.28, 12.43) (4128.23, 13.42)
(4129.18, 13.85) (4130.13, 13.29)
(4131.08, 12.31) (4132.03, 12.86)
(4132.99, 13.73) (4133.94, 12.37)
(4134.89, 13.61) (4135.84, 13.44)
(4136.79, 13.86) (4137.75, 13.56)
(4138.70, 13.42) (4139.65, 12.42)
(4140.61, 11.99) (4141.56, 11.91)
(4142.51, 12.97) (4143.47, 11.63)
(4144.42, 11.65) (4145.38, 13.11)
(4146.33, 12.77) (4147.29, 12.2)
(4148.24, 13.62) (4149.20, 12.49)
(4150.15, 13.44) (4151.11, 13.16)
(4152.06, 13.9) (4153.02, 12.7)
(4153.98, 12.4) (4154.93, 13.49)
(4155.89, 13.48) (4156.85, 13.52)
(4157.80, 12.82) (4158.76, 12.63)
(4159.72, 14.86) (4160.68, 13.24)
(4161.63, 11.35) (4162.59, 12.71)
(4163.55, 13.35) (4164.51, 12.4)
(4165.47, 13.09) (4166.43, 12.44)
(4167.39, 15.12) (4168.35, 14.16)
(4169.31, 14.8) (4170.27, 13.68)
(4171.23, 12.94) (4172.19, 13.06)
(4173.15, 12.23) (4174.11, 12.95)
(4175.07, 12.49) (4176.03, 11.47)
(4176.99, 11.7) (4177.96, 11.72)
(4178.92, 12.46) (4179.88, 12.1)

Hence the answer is 3.5 AA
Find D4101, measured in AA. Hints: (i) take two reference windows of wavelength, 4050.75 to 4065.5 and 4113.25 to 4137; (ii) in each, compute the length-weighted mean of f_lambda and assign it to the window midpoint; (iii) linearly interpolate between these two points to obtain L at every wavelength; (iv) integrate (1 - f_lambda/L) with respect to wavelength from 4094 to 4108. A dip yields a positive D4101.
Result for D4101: 2.1 AA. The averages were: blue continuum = 13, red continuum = 12.7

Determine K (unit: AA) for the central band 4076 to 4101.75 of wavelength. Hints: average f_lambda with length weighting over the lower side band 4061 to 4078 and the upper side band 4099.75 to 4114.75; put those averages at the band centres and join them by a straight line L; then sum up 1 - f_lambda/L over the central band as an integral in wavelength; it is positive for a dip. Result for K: -1.3 AA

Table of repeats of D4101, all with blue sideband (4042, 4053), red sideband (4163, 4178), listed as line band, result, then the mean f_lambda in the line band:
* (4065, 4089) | 1.4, 12.7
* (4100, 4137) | 3.2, 12.1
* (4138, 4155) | 0.5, 12.7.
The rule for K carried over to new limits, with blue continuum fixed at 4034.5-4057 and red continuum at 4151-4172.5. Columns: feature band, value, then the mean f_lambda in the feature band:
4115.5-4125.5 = 0.9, 12.1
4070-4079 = 0.9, 12.1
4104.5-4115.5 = 1.7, 11.3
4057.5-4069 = 0.7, 12.7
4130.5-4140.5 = 0.2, 13.1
